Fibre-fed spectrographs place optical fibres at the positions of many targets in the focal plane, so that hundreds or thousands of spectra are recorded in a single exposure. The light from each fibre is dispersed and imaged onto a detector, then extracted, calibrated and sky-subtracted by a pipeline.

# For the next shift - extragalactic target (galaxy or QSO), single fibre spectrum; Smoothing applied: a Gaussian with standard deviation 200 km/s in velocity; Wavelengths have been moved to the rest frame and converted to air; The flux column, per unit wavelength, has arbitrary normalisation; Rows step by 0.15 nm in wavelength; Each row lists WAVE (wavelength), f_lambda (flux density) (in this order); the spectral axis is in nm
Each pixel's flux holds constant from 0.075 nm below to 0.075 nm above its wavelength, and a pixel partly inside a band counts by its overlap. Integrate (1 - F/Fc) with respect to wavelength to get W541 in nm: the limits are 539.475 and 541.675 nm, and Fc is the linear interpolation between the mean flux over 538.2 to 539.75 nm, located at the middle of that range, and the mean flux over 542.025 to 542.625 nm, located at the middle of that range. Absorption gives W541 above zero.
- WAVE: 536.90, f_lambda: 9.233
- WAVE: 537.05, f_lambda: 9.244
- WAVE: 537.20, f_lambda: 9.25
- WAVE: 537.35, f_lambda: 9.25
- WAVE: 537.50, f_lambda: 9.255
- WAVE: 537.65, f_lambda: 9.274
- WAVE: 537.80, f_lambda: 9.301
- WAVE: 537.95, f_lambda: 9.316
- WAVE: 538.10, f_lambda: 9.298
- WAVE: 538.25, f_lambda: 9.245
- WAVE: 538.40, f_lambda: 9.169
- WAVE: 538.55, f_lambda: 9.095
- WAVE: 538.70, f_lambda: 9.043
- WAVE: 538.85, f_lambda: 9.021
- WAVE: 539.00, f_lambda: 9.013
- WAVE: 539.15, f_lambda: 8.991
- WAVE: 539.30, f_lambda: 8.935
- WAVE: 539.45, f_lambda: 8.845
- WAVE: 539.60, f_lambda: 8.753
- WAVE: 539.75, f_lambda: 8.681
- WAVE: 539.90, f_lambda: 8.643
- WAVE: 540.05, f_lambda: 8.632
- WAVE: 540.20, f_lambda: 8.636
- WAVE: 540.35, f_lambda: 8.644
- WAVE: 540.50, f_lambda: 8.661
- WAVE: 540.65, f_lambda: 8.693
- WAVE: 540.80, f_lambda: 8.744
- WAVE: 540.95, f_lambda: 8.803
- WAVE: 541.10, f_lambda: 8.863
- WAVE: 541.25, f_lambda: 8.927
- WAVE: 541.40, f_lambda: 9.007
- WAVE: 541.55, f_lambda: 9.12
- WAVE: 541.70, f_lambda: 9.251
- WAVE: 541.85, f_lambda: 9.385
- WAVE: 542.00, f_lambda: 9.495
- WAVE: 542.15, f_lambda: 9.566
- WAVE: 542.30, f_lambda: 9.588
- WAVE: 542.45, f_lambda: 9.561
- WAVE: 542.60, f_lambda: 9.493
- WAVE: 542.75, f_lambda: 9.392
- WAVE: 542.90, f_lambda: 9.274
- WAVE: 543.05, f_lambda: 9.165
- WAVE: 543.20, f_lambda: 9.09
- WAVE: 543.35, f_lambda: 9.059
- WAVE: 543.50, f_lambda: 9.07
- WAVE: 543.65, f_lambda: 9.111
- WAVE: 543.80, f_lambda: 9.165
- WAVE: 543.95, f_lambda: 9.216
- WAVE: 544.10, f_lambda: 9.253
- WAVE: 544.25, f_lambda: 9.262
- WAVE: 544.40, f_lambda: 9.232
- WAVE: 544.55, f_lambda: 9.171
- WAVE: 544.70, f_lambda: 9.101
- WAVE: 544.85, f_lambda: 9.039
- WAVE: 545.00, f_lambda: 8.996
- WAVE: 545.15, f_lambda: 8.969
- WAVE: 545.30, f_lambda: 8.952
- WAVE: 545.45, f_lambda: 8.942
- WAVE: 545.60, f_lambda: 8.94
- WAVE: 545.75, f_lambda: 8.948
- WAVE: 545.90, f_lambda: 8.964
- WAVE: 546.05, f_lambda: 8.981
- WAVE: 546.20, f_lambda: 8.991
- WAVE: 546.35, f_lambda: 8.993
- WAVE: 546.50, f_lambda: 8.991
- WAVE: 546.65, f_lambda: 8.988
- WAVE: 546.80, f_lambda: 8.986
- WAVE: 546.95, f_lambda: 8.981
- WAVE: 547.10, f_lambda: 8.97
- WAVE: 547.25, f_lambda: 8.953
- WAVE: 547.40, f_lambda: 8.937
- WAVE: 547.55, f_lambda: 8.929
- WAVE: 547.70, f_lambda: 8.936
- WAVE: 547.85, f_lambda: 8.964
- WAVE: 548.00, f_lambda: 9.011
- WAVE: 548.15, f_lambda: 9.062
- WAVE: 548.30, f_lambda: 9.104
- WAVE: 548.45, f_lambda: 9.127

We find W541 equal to 0.11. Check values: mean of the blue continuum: 8.99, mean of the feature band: 8.78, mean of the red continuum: 9.55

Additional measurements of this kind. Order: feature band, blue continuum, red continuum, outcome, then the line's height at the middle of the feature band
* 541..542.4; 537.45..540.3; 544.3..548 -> -0.038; 9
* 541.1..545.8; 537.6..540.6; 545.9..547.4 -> -0.112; 8.97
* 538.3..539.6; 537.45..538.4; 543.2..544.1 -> 0.034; 9.25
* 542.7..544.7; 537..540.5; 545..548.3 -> -0.043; 8.99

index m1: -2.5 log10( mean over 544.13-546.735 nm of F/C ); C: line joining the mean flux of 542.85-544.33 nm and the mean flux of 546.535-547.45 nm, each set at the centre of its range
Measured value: 0.00 mag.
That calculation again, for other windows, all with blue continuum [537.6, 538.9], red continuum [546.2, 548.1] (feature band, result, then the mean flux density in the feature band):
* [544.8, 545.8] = 0.01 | 8.97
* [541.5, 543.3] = -0.03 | 9.36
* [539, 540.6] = 0.05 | 8.75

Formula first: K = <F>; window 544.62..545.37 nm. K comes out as 9.01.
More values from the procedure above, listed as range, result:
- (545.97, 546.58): 8.99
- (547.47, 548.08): 8.96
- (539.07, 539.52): 8.93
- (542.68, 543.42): 9.2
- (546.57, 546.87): 8.99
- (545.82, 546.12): 8.97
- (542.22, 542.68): 9.55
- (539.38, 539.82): 8.76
